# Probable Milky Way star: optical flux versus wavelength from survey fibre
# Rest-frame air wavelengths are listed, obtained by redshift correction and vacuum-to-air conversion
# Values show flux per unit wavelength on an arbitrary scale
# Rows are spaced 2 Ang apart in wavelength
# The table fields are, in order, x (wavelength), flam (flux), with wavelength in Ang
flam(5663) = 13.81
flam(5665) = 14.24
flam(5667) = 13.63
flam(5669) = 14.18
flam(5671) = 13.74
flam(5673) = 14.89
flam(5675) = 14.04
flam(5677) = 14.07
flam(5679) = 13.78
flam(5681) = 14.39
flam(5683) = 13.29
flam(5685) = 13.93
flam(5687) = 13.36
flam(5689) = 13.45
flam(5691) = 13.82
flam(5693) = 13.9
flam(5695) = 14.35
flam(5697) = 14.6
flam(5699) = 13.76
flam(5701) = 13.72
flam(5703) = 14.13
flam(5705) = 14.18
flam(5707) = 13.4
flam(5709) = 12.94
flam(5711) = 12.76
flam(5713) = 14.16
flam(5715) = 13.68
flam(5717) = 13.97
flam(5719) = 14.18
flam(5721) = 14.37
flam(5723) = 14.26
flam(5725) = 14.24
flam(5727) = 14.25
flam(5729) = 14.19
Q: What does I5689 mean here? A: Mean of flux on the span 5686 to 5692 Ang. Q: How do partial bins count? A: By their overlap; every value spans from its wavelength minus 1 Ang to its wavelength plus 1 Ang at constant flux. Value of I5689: 13.5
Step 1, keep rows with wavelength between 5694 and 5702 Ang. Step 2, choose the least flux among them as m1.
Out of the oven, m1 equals 13.72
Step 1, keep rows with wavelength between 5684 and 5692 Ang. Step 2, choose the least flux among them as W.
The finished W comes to 13.36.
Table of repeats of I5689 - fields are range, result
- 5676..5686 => 13.9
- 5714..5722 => 14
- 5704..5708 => 13.8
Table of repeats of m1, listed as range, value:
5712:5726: 13.68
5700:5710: 12.94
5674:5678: 14.04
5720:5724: 14.26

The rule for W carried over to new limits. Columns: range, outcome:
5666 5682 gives 13.63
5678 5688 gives 13.29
